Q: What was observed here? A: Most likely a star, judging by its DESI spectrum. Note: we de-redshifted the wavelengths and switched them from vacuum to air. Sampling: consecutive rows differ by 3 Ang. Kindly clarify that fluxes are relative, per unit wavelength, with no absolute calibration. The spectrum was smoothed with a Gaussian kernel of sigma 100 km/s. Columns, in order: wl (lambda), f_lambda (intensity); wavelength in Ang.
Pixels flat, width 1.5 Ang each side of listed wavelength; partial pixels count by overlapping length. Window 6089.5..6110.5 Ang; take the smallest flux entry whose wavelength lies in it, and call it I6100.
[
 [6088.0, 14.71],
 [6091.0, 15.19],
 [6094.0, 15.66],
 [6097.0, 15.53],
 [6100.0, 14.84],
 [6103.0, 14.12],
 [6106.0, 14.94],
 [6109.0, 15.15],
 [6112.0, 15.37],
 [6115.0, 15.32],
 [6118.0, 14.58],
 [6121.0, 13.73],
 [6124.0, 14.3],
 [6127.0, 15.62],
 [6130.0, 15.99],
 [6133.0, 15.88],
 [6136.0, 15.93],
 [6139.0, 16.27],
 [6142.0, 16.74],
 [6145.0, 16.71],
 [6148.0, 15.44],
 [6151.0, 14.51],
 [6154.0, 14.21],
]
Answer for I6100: 14.12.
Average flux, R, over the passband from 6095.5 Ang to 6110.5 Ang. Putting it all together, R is 14.9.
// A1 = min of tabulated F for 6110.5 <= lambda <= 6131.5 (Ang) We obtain 13.73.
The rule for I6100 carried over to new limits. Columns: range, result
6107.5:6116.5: 15.15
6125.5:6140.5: 15.62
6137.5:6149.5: 15.44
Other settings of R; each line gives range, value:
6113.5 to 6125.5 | 14.5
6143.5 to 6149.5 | 16.1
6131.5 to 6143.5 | 16.2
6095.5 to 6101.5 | 15.2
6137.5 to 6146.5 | 16.6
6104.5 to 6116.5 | 15.2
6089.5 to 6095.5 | 15.4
